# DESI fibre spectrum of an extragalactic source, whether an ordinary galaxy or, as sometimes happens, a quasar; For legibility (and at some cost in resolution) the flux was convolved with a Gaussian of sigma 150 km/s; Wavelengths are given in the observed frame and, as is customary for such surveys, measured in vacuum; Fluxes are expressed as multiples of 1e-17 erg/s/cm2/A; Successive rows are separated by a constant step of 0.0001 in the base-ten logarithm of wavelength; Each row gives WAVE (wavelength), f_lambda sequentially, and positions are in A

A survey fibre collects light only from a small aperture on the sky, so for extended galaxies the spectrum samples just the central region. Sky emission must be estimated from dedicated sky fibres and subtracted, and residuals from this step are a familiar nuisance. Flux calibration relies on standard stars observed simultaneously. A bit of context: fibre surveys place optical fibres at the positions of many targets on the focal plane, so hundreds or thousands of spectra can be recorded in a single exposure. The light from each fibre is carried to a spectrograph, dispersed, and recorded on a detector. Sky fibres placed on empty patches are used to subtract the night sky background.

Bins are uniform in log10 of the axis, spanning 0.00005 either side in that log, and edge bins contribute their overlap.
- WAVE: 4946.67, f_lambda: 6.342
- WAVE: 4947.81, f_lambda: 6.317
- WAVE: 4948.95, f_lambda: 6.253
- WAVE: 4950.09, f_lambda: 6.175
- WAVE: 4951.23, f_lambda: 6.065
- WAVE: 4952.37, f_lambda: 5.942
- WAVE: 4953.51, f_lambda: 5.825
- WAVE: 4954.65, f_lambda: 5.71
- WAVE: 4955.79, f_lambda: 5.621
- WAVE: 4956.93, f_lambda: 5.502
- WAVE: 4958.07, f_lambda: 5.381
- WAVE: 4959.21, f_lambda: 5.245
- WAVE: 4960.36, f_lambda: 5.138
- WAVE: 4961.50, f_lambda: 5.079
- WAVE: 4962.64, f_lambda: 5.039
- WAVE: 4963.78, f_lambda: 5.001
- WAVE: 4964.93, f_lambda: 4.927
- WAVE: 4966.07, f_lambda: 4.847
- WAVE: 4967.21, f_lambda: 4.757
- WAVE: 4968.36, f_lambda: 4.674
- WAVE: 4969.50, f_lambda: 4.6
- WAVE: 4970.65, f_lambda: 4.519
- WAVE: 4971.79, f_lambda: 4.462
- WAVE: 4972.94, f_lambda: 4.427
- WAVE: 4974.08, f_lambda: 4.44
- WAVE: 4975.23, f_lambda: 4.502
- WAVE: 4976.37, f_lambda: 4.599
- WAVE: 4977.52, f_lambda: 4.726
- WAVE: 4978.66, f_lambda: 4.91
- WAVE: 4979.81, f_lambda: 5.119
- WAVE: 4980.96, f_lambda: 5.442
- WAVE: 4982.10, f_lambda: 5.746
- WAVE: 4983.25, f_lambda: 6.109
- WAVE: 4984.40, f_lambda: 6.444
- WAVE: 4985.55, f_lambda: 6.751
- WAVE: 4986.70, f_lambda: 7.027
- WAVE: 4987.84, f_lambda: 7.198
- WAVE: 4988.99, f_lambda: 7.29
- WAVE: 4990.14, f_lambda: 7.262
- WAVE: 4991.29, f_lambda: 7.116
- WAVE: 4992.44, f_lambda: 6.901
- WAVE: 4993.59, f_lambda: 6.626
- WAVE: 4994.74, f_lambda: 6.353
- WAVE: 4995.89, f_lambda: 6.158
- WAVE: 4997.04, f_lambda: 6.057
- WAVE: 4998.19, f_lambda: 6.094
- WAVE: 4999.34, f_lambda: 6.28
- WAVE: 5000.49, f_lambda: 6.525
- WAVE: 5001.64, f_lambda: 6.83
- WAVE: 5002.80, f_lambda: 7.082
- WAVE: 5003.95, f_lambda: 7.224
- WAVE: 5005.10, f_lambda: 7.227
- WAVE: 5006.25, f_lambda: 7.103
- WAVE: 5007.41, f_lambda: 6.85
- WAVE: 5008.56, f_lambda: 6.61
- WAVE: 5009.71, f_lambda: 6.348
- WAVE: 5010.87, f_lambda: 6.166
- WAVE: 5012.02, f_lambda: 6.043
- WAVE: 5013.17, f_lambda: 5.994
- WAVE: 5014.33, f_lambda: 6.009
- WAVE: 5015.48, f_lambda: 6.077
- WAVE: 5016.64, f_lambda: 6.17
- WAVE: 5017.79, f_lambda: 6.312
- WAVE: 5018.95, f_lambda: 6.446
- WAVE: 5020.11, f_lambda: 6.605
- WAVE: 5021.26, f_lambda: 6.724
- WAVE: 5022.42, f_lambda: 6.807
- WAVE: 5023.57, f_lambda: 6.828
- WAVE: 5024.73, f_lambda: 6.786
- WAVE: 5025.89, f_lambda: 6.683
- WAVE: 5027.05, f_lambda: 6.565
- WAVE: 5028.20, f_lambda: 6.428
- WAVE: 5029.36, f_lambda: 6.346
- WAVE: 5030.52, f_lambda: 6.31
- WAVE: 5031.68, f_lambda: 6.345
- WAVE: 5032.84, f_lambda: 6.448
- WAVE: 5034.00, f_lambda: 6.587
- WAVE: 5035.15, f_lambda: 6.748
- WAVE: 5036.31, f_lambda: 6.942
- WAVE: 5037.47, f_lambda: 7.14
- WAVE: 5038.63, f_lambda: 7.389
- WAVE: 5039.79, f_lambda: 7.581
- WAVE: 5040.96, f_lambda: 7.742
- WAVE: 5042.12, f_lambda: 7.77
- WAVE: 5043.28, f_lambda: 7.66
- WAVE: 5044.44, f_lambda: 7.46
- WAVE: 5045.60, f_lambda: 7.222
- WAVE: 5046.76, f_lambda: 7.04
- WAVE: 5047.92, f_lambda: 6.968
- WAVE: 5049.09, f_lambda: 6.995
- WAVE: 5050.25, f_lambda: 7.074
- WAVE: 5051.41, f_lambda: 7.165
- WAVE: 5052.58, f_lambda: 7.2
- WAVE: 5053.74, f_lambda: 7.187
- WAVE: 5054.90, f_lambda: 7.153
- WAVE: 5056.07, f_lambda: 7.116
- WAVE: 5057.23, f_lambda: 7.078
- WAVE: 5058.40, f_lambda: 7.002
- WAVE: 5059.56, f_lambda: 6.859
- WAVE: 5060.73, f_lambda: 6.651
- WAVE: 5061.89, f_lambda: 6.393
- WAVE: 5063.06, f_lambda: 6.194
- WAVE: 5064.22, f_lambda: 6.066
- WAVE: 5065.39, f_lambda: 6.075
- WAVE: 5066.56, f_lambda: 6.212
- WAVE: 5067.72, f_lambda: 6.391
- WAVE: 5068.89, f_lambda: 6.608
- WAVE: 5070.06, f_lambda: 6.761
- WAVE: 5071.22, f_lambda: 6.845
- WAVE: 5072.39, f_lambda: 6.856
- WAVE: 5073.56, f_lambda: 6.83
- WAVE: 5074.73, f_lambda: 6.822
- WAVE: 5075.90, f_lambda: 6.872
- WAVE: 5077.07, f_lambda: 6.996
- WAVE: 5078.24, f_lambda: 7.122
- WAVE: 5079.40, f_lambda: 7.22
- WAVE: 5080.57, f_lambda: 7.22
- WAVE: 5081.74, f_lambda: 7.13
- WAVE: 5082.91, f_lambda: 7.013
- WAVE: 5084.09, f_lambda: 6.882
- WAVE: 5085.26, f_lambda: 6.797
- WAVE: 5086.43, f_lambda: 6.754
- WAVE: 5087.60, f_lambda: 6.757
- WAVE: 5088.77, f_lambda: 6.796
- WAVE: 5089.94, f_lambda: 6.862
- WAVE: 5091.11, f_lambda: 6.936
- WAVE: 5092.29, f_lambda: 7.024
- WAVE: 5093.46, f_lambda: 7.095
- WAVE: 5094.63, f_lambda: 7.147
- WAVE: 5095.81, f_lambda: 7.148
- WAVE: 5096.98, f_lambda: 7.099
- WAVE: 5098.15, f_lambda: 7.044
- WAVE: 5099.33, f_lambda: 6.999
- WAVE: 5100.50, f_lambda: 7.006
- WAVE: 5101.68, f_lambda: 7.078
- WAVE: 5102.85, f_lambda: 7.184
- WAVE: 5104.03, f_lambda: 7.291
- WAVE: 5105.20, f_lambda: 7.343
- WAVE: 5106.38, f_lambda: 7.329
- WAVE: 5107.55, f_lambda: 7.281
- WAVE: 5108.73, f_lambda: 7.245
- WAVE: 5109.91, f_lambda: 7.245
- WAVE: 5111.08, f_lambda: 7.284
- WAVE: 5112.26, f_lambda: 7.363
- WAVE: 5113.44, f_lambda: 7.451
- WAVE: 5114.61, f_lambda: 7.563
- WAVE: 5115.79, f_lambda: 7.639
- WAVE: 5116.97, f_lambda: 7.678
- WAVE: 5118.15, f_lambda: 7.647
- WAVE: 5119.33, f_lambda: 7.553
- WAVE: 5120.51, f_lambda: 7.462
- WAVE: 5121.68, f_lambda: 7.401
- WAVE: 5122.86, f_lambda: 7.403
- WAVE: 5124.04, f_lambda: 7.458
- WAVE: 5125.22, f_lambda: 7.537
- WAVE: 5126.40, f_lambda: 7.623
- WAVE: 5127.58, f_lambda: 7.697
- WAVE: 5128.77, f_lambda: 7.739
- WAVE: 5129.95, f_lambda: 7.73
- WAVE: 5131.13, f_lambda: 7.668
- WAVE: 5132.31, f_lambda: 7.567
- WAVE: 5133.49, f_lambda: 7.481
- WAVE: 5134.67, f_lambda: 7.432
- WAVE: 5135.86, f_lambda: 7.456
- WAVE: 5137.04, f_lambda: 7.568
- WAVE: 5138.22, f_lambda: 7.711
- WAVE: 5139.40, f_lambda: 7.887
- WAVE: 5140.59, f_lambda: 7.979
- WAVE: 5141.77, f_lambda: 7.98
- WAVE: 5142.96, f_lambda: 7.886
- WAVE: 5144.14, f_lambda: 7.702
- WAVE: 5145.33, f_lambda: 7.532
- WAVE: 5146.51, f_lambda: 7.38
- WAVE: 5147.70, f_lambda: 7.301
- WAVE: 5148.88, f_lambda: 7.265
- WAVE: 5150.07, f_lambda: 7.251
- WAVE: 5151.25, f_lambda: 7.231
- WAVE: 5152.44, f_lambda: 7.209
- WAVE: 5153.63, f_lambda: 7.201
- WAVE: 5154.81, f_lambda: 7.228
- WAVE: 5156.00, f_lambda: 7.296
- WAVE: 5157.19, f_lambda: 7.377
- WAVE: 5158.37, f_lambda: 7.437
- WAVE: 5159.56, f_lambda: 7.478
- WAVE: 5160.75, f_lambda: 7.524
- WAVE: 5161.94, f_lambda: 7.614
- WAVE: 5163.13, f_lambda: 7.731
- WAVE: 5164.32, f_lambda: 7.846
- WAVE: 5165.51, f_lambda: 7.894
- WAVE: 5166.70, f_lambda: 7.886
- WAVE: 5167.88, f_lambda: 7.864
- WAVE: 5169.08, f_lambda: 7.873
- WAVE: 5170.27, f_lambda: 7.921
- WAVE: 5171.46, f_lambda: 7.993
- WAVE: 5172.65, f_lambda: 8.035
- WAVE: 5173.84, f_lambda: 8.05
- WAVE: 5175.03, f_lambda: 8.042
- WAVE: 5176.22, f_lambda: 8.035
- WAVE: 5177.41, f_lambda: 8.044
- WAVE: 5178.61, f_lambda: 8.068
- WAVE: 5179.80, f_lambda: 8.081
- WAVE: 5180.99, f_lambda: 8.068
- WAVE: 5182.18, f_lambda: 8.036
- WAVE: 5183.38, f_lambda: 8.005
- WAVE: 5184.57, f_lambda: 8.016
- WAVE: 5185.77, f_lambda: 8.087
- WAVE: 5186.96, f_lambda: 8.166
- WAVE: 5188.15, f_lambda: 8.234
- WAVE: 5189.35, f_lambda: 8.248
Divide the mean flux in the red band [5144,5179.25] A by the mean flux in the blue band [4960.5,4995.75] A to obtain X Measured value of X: 1.4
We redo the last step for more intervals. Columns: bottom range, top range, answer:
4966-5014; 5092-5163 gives 1.24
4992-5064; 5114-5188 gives 1.14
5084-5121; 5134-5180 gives 1.07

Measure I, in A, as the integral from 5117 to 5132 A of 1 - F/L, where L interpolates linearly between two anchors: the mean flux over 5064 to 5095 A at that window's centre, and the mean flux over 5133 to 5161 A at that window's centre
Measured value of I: -0.6 A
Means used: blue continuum 6.82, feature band 7.58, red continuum 7.49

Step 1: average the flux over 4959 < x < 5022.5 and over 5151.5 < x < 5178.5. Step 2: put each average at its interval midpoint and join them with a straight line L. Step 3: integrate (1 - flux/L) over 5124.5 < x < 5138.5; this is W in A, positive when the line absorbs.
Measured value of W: -0.4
